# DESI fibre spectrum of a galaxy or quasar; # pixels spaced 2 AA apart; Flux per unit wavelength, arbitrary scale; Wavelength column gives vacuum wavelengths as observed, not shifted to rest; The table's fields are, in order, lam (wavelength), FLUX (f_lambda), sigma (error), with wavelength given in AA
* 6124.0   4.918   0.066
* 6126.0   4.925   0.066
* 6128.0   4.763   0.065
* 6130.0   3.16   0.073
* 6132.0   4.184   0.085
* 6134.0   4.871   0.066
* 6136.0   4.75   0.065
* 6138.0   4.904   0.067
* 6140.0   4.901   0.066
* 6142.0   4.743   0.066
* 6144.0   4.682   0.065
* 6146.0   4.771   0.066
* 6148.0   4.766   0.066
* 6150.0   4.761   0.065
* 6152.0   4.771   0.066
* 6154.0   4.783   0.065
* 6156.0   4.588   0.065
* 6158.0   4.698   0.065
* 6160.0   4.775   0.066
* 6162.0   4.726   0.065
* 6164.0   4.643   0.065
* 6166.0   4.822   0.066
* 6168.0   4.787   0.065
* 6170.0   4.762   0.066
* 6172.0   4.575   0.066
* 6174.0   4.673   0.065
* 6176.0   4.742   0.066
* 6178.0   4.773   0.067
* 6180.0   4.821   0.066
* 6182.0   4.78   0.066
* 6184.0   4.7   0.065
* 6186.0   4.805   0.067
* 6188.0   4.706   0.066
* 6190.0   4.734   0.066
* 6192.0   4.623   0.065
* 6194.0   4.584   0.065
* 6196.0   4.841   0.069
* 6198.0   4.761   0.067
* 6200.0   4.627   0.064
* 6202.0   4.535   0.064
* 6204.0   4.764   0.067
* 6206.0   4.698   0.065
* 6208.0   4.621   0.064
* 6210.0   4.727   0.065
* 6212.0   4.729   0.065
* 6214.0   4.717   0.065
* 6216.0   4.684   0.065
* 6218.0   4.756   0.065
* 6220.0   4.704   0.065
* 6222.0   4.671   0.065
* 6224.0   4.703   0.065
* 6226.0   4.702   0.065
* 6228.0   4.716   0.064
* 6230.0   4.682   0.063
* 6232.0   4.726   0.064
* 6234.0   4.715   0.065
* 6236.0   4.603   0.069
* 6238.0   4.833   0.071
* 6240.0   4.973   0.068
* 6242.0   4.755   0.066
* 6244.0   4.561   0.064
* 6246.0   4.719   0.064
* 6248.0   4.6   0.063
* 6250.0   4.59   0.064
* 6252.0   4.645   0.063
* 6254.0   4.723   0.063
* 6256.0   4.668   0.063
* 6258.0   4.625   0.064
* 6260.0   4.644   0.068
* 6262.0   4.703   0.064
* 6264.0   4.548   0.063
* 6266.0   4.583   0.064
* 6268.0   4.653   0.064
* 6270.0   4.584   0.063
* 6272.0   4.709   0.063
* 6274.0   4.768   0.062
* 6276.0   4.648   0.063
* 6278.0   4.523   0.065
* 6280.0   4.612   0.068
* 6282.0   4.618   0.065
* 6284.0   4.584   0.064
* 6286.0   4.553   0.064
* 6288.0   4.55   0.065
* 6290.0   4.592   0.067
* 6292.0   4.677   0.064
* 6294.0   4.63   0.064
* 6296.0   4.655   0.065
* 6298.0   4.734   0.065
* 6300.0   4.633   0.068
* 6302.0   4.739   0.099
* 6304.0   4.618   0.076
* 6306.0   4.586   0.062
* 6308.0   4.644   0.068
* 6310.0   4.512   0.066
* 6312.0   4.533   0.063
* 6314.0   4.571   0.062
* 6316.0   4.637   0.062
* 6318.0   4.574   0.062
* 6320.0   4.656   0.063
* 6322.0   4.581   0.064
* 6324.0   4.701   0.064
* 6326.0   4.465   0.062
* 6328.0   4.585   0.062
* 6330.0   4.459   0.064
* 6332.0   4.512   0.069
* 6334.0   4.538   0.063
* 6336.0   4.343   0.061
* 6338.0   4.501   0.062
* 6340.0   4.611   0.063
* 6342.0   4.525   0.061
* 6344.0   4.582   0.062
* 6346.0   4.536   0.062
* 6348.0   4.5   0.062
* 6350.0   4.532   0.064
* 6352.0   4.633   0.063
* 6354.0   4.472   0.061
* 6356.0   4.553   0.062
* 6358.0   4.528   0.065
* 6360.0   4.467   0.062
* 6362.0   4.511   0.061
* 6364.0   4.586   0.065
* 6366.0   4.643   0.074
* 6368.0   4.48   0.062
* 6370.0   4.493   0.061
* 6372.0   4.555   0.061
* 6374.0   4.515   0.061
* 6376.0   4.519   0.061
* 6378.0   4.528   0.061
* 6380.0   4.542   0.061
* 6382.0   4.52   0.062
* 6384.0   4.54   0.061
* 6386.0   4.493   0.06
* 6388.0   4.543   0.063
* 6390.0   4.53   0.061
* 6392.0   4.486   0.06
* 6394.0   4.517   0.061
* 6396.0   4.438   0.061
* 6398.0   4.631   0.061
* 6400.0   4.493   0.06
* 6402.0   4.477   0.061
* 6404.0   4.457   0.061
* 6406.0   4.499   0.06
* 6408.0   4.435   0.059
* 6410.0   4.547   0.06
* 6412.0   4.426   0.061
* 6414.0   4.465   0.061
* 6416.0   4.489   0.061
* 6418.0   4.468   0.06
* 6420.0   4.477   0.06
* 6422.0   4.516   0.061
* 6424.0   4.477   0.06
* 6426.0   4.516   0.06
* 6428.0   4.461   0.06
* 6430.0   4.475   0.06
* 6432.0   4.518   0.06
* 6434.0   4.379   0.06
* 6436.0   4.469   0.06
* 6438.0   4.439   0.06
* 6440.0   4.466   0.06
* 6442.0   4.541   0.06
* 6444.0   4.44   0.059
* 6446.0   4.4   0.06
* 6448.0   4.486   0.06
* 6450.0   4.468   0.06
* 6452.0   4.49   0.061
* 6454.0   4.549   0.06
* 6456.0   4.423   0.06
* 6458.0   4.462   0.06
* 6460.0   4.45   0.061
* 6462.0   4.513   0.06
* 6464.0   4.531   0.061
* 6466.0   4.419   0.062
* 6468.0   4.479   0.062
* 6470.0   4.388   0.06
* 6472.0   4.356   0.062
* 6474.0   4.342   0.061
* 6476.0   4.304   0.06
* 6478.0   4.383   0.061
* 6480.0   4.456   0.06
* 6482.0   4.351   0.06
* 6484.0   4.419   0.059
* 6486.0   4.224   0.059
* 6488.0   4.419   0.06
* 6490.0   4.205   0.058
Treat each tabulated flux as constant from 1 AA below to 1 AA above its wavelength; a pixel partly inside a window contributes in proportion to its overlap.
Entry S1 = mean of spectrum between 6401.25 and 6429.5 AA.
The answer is 4.48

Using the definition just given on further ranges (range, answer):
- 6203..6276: 4.69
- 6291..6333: 4.6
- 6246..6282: 4.64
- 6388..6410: 4.5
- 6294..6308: 4.66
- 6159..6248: 4.72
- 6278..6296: 4.6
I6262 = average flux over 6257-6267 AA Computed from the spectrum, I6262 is 4.62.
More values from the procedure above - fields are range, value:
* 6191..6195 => 4.6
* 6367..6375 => 4.51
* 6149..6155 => 4.77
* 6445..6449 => 4.44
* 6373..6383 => 4.52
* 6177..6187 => 4.78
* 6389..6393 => 4.51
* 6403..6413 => 4.47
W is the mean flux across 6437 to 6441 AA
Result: 4.45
